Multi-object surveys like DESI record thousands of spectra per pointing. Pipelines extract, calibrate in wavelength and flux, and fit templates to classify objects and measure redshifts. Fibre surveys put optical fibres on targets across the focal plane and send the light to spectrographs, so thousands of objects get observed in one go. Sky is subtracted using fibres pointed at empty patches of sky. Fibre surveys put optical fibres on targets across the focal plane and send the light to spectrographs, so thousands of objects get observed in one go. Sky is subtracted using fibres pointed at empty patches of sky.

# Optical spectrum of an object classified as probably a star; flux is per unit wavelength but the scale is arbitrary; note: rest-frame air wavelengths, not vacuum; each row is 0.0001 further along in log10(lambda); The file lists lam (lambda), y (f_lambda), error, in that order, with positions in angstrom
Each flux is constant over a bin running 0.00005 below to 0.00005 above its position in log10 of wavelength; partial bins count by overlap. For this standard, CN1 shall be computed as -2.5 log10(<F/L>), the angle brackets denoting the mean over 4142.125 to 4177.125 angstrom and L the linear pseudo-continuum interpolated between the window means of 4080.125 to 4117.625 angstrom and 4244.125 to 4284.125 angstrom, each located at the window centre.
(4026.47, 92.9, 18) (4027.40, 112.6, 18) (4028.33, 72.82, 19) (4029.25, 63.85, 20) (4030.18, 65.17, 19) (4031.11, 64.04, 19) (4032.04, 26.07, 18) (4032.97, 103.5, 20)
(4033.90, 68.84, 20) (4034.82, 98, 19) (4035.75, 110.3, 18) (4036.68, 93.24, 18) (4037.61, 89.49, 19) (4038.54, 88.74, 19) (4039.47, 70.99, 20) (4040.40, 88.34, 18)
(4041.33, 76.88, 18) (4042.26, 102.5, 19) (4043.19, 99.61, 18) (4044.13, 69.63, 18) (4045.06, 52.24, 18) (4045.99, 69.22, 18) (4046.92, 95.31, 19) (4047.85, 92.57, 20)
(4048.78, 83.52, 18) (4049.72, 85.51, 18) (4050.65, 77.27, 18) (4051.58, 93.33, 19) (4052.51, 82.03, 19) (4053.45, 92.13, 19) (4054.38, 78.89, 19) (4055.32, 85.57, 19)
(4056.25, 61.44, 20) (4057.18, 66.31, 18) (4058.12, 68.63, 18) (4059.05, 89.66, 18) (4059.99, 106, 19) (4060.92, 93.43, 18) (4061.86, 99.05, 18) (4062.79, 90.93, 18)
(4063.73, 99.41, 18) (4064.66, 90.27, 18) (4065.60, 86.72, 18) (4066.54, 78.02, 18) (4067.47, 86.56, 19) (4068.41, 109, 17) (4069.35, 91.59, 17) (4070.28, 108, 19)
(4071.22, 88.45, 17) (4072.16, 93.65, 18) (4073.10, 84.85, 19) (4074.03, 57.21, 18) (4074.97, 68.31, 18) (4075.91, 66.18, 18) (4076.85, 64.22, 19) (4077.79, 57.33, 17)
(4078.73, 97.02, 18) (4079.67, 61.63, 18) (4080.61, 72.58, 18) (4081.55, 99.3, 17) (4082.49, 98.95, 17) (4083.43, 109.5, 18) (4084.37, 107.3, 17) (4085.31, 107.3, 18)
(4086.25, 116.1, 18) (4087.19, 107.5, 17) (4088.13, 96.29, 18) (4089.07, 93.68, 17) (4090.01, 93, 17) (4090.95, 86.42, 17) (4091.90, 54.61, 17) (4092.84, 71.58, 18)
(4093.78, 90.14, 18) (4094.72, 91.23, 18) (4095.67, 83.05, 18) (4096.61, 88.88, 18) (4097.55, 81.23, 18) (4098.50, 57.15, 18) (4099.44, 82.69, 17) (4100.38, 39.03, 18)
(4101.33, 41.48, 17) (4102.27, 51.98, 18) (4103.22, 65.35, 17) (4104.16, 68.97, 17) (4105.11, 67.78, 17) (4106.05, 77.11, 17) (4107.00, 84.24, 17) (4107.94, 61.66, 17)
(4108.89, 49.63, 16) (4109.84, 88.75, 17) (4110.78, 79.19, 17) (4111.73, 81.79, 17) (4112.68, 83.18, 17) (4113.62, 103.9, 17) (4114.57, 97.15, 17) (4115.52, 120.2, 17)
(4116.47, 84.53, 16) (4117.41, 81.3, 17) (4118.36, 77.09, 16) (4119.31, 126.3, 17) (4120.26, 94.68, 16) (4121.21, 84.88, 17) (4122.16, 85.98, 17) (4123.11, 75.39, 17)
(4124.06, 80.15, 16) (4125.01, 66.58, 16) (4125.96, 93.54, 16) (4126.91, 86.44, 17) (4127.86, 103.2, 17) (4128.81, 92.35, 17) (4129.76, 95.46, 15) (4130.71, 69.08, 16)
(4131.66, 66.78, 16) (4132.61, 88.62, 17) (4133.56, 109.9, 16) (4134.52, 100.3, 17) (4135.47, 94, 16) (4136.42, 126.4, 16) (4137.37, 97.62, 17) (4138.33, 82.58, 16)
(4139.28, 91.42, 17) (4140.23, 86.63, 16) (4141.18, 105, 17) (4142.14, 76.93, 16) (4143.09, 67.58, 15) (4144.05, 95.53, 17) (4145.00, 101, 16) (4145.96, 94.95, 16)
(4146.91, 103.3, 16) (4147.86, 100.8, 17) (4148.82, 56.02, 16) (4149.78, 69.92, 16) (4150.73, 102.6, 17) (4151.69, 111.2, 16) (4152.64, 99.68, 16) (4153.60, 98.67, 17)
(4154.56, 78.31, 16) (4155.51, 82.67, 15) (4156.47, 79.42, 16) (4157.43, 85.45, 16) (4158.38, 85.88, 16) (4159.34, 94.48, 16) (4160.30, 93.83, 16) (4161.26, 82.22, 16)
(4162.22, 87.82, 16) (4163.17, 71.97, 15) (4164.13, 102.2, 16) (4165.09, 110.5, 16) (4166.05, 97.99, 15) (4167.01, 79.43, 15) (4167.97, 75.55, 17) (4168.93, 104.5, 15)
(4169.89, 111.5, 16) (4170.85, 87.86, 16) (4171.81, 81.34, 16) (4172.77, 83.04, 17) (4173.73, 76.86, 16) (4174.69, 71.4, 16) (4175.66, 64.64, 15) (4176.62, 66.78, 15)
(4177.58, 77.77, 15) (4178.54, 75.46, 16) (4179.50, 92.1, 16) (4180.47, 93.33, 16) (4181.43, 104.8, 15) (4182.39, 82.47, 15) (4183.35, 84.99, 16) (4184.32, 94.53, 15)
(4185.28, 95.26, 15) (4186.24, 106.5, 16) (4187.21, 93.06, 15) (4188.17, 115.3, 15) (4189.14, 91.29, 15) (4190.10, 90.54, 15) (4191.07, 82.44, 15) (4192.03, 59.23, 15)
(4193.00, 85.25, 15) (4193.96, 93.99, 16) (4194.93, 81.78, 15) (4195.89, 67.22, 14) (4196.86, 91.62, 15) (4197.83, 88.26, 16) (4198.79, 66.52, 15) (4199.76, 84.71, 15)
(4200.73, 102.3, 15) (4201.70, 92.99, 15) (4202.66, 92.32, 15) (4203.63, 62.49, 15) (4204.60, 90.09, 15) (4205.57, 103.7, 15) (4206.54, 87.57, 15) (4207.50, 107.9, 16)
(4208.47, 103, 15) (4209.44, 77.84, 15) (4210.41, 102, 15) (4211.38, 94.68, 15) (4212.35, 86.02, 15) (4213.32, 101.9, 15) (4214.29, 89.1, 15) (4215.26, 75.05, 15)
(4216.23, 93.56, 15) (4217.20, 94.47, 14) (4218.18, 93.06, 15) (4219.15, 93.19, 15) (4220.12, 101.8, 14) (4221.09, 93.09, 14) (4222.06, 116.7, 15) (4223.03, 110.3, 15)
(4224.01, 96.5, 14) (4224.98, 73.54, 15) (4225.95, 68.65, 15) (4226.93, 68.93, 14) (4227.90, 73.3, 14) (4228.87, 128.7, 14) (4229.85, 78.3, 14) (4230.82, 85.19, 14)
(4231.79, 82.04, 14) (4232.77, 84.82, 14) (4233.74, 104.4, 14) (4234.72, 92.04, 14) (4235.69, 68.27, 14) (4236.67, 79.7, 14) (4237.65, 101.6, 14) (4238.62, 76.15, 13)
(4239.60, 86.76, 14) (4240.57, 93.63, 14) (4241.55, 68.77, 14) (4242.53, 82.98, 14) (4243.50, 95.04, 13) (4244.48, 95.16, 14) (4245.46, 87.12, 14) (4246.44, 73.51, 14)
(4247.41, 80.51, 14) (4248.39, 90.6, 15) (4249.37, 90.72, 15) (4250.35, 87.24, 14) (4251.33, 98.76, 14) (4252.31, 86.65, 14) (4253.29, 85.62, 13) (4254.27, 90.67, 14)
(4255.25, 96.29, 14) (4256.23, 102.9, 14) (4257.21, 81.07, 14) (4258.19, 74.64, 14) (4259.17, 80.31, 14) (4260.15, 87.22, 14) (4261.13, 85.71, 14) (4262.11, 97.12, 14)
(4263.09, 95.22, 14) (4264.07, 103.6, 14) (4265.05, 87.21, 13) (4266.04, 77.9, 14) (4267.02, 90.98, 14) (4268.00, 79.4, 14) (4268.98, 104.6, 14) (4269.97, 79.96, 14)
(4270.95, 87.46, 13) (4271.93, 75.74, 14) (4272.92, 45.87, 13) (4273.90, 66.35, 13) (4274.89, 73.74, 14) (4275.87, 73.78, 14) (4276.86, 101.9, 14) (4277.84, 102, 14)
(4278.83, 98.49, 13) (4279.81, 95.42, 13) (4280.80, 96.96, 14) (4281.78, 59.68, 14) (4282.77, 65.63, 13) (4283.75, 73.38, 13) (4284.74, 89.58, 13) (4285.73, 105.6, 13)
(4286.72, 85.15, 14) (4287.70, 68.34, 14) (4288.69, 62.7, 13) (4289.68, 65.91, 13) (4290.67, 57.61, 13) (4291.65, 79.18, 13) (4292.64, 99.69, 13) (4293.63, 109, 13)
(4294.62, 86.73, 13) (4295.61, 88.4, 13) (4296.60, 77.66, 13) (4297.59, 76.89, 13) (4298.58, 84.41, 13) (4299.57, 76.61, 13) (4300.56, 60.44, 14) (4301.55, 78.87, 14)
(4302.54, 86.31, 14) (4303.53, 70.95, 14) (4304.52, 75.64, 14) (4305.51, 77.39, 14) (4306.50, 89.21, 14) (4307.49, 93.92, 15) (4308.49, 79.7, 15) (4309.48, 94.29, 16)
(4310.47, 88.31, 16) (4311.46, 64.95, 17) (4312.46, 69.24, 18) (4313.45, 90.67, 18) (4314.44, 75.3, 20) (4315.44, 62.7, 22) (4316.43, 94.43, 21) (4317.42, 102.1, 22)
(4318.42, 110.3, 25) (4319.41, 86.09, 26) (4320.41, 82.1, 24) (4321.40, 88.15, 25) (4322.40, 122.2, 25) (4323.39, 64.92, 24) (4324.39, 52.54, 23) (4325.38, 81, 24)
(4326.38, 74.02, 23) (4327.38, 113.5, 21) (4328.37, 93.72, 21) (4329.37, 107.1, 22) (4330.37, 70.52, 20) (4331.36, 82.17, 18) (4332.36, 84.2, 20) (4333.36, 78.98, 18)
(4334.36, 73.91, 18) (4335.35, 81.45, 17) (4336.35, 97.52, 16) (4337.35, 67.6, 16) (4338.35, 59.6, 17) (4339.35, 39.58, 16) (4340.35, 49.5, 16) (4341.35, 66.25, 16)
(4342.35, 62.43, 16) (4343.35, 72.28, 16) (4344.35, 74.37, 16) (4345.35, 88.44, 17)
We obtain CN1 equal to -0.05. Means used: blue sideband 82.9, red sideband 85.5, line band 87.5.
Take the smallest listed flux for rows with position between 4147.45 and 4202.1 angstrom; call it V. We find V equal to 56.02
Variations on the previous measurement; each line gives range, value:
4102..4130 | 49.63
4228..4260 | 68.27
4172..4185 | 64.64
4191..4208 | 59.23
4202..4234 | 62.49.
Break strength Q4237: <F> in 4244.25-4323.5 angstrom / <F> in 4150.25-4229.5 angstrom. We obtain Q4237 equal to 0.94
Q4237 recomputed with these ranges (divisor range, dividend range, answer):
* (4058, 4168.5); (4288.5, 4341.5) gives 0.93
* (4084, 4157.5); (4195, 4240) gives 1.04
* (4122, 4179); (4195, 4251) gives 1.01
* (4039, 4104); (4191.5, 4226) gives 1.08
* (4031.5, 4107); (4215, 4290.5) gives 1.04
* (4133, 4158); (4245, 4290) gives 0.92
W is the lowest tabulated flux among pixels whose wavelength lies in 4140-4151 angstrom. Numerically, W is 56.02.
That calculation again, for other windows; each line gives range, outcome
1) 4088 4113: 39.03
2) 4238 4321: 45.87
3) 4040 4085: 52.24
